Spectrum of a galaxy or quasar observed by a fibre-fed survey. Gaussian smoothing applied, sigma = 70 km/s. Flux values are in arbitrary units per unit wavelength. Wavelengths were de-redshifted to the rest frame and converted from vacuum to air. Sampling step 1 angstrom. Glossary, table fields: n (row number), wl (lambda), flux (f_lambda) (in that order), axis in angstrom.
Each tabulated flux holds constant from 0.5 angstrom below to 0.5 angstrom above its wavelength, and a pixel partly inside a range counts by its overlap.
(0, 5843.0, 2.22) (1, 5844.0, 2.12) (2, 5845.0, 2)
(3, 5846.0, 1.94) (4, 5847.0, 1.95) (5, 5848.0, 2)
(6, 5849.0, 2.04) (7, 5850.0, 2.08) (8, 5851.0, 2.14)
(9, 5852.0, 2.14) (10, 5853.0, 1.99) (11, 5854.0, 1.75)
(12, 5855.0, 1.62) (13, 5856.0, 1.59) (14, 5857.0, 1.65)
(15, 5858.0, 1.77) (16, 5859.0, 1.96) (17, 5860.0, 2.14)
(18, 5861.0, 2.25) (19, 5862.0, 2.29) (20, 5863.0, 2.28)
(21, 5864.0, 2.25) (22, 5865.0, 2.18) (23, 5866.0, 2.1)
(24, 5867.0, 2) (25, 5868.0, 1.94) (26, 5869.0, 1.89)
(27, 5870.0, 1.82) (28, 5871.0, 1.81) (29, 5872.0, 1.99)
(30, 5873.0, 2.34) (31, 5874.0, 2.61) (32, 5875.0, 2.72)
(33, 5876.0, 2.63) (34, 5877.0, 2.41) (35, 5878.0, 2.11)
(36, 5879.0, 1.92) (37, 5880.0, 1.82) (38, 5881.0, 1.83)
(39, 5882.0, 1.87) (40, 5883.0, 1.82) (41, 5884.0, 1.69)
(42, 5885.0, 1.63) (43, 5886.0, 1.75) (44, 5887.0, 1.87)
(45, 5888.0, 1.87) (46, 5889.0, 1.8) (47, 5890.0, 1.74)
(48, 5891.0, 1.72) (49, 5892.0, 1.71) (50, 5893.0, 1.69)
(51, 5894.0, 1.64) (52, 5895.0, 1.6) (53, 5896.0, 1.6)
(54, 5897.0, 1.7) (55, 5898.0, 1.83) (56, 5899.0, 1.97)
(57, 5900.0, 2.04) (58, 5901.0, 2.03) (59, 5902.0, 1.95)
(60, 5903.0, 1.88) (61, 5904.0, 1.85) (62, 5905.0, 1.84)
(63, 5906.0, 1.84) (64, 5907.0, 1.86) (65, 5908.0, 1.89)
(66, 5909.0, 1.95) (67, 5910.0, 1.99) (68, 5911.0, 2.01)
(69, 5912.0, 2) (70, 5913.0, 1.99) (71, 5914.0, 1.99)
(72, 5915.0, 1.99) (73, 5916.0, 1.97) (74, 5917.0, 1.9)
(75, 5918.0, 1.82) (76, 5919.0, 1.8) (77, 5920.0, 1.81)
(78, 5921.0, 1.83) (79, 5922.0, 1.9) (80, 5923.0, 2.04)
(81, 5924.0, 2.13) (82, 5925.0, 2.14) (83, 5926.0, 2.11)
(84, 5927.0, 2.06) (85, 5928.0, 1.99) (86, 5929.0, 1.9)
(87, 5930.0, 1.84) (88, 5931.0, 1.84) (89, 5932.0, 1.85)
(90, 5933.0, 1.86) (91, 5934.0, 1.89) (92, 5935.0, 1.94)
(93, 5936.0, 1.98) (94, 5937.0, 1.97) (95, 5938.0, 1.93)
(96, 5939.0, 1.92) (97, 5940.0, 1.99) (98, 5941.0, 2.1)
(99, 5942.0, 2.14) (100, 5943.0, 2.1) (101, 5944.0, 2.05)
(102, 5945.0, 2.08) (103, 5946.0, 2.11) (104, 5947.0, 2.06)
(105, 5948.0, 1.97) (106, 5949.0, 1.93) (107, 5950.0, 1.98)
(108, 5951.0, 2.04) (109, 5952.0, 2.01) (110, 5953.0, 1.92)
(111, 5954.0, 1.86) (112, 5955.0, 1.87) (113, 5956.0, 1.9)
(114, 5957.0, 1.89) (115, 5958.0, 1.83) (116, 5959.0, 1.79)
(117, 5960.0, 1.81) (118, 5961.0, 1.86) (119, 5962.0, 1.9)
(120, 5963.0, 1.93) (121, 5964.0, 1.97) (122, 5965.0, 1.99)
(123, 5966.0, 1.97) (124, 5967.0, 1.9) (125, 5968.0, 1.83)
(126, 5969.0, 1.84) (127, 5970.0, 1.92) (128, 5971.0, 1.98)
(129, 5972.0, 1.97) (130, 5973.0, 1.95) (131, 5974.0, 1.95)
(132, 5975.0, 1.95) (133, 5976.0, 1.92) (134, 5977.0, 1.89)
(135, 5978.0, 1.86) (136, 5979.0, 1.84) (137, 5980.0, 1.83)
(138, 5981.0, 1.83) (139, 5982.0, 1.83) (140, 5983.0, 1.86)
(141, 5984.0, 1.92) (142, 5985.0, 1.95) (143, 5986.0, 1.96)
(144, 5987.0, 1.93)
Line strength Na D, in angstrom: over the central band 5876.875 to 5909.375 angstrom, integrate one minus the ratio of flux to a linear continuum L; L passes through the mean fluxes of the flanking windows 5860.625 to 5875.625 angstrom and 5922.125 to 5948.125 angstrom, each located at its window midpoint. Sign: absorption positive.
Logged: 4.2 angstrom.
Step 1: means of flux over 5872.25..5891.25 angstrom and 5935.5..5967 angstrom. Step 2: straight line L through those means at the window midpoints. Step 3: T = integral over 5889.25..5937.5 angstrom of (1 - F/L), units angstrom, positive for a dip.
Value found 2.3 angstrom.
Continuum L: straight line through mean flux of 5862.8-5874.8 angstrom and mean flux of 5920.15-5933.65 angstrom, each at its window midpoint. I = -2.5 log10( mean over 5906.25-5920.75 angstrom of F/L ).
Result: 0.04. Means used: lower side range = 2.11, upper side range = 1.96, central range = 1.92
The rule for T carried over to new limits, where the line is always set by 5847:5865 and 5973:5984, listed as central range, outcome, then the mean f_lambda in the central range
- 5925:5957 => -0.96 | 1.98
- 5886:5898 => 1.45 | 1.73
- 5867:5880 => -1.17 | 2.16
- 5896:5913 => 0.40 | 1.91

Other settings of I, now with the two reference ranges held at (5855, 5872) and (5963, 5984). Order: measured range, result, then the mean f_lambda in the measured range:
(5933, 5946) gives -0.04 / 2.01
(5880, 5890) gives 0.10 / 1.79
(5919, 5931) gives -0.01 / 1.96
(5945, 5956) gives -0.03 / 1.98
